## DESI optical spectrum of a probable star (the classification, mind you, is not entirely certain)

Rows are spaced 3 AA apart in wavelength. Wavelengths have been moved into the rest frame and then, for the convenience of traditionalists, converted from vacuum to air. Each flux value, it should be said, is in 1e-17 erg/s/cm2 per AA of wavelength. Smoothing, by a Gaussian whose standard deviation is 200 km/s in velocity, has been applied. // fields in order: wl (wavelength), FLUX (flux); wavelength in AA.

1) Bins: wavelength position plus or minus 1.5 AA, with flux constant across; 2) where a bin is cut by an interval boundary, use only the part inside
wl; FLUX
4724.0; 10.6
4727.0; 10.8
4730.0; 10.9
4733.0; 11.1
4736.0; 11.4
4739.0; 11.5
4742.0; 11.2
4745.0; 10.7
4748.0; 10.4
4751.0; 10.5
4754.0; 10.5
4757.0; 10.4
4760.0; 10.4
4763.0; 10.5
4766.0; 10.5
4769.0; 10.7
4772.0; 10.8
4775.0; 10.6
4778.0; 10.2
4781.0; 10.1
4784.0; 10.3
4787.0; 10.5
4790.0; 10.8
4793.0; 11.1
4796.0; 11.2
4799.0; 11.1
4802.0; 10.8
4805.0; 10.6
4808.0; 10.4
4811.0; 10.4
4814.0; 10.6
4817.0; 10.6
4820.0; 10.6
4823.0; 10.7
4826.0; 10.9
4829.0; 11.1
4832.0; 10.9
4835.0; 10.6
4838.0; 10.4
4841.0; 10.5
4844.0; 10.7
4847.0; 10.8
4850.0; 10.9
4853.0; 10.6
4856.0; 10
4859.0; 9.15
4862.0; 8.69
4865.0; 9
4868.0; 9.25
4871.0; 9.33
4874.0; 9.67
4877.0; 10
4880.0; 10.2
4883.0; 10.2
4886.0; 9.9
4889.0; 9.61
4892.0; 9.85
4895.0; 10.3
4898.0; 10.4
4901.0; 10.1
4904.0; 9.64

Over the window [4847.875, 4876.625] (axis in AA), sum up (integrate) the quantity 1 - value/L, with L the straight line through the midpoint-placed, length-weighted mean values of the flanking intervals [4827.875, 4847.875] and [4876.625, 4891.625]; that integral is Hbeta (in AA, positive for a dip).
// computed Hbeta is 1.8 AA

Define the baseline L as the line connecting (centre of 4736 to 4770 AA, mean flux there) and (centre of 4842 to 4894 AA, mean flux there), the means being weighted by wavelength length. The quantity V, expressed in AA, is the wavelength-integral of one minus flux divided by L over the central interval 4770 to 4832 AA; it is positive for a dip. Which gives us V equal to -1.9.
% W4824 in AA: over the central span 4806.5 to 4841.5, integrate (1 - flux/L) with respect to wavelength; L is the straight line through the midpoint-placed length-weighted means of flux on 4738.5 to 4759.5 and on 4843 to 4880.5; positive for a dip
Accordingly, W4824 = -1.78 AA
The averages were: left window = 10.7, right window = 9.85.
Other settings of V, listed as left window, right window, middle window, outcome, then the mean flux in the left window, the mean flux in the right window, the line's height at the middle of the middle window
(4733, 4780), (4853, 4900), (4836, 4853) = -1.1 AA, 10.7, 9.74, 9.99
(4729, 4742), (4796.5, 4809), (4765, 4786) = 1.0 AA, 11.2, 10.8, 11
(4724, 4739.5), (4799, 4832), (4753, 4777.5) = 0.9 AA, 11.1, 10.7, 10.9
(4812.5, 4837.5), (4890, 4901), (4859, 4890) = 2.3 AA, 10.7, 10.1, 10.3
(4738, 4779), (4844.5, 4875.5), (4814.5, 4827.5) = -0.8 AA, 10.6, 9.77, 10.1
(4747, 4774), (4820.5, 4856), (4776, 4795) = 0.1 AA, 10.5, 10.7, 10.6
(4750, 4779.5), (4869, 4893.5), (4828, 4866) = -0.9 AA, 10.5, 9.83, 10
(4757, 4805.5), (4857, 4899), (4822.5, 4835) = -0.9 AA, 10.6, 9.68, 10.2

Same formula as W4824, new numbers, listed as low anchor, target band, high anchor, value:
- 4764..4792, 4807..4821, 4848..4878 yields -0.50 AA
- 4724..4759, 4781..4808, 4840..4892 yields -0.78 AA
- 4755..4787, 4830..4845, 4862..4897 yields -0.94 AA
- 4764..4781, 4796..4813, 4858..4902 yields -0.71 AA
